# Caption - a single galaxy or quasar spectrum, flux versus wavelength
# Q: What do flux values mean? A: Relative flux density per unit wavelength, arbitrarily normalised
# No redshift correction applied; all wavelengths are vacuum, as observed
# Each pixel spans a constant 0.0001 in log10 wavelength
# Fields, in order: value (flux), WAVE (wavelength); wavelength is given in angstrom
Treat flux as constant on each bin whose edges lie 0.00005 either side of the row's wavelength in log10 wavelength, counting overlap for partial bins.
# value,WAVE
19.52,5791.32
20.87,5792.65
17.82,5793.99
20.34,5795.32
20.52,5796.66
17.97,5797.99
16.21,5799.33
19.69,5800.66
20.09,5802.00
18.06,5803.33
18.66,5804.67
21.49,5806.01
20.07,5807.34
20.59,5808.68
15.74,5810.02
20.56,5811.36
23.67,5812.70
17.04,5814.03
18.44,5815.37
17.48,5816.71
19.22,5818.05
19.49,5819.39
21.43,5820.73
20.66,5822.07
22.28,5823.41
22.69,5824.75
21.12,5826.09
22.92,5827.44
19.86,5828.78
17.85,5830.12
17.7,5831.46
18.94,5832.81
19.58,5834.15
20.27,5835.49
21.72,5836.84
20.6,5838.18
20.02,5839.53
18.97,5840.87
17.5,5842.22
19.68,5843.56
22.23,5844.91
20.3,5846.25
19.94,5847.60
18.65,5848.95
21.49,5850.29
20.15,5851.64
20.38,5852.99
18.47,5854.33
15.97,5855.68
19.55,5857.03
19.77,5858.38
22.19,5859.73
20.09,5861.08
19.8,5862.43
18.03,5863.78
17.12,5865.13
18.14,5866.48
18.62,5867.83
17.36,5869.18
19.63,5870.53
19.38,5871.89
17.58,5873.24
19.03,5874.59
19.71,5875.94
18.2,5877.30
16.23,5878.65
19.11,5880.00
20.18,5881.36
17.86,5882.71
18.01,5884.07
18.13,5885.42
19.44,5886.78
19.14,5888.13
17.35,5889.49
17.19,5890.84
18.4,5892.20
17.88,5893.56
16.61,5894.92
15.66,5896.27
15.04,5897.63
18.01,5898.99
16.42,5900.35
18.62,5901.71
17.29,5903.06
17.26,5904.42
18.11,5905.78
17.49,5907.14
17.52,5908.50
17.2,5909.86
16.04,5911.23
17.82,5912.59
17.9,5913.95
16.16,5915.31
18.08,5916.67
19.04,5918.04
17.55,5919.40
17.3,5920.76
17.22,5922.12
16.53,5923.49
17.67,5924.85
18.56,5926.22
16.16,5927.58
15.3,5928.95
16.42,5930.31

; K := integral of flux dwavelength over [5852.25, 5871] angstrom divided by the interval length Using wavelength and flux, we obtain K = 18.9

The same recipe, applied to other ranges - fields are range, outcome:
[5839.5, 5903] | 18.6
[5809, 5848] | 19.9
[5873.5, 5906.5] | 17.9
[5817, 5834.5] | 20.2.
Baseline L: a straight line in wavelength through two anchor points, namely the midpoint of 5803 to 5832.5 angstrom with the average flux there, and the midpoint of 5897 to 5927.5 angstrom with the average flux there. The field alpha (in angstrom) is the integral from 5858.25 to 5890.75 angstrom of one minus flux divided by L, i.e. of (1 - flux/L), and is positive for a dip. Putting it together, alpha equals -0.6 angstrom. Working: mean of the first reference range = 19.9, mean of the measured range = 18.7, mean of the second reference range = 17.4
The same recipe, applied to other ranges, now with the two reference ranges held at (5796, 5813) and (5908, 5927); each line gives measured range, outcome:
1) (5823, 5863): -2.71 angstrom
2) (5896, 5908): 0.38 angstrom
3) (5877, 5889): -0.28 angstrom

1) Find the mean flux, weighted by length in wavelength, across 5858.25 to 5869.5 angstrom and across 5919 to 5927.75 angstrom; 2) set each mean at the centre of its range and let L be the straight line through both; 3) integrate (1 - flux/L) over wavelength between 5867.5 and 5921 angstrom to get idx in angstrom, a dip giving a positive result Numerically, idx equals 1.0 angstrom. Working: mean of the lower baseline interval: 19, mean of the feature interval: 17.8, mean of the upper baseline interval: 17.3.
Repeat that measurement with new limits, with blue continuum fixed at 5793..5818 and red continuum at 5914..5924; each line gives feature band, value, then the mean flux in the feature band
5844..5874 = -1.6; 19.3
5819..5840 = -1.9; 20.5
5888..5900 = 0.5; 17.1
